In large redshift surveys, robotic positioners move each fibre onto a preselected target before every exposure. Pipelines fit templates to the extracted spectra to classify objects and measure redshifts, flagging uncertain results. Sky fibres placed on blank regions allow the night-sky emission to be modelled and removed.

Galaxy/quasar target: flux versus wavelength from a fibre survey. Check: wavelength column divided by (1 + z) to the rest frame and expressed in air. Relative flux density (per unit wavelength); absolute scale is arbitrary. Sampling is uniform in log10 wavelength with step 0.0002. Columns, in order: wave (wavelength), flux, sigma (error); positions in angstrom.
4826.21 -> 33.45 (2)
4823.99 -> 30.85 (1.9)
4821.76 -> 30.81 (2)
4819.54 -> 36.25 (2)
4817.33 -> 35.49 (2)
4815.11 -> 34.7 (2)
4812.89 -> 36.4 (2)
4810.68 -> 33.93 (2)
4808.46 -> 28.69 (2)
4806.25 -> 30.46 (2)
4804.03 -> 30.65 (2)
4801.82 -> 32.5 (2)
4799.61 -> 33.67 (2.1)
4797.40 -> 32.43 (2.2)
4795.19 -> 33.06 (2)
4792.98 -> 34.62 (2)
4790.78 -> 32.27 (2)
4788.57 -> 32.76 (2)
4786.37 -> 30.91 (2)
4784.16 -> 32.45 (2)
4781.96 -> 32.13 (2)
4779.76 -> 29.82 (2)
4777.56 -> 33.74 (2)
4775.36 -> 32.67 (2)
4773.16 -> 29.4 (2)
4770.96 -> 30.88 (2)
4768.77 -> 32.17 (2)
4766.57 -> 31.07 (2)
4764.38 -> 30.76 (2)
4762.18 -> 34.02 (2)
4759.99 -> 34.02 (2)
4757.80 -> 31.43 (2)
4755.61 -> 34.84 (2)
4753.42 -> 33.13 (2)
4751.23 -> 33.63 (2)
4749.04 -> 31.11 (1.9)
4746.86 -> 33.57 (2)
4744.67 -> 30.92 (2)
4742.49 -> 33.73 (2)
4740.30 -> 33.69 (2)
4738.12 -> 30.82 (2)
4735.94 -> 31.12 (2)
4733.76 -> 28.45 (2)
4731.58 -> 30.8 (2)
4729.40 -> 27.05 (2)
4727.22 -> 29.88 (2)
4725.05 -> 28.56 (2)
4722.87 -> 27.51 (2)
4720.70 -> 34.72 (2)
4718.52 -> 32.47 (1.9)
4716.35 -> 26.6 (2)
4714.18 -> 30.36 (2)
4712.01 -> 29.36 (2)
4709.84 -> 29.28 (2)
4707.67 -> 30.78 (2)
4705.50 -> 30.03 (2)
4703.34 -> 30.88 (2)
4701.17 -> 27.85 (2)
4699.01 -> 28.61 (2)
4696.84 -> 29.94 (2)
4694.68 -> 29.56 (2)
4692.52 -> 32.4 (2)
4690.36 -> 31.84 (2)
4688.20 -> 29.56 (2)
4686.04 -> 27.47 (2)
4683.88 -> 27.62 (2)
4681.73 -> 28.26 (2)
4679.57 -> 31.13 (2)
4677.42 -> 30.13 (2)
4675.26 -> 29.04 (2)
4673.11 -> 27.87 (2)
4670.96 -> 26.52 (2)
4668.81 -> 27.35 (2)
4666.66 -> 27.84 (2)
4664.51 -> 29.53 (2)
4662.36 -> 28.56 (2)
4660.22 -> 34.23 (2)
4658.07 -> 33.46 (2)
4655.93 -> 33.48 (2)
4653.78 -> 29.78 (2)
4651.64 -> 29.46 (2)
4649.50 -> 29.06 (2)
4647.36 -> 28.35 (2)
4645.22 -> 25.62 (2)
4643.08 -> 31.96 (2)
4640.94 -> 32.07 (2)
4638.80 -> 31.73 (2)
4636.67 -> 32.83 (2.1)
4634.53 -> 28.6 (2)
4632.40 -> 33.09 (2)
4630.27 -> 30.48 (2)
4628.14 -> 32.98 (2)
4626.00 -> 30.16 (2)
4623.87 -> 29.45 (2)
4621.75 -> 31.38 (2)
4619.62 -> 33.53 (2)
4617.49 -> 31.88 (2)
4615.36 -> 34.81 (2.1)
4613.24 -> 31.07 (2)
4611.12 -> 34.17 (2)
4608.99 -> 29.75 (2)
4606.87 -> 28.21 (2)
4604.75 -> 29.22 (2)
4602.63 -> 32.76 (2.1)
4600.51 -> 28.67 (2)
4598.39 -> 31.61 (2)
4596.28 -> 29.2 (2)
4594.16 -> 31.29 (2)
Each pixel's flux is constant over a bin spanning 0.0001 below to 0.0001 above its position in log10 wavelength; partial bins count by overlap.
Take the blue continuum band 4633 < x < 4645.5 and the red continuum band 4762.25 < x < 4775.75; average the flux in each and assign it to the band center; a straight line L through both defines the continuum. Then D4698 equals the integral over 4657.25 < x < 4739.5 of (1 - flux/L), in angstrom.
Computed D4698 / 3.7 angstrom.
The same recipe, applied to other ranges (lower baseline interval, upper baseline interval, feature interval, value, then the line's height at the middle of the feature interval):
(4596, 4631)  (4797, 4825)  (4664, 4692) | 2.6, 31.7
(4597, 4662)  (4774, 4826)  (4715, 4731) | 1.2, 32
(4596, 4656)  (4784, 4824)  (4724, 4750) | 1.0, 32.1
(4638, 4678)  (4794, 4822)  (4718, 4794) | 0.5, 31.9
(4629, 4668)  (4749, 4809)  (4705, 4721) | 0.6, 31.4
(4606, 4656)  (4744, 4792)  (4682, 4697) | 0.9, 31.5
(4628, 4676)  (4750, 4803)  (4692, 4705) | 0.5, 31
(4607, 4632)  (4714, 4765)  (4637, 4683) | 2.6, 31.6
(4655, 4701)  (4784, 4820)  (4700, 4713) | 0.3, 30.4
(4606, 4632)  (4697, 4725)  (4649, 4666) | -0.1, 30.8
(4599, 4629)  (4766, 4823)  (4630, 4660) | 0.6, 31.5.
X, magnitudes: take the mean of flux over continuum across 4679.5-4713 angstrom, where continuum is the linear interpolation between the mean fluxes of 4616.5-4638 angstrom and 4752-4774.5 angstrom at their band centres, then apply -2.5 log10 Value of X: 0.08 mag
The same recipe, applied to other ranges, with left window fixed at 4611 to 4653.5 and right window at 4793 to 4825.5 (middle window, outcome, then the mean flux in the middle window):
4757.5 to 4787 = 0.023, 31.8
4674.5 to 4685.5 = 0.086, 29.1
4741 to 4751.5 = -0.010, 32.5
